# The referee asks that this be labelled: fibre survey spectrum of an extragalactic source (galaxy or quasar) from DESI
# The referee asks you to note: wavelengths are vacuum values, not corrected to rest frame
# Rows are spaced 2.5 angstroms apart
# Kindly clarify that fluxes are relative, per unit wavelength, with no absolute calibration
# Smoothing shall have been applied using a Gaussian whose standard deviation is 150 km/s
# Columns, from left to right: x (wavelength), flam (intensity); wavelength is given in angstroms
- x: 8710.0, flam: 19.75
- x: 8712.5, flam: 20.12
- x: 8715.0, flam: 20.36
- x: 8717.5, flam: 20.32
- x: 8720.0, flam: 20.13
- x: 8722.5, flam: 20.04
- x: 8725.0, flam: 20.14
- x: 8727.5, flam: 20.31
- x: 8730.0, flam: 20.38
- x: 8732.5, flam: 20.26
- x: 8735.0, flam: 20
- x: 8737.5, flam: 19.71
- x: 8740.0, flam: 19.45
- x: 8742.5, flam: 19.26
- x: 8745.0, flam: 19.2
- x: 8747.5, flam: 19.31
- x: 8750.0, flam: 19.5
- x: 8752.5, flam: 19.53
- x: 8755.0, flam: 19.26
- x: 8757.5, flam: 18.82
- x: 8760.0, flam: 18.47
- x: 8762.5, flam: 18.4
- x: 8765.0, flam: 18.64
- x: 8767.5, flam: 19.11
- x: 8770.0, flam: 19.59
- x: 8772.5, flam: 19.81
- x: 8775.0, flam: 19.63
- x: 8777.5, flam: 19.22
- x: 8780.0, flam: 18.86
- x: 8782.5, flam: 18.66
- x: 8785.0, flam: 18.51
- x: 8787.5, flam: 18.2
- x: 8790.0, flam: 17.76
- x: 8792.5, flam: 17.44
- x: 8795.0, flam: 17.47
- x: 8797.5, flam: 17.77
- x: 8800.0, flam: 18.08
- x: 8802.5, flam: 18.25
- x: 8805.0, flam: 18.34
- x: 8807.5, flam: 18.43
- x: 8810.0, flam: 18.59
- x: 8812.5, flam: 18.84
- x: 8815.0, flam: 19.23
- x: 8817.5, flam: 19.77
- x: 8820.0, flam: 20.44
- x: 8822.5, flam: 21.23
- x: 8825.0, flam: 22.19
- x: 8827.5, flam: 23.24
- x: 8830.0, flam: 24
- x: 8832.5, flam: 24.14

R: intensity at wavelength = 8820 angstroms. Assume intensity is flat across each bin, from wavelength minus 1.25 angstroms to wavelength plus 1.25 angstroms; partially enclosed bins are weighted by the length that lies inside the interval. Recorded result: 20.44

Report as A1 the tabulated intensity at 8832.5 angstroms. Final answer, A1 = 24.14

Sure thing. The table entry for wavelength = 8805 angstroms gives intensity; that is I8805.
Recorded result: 18.34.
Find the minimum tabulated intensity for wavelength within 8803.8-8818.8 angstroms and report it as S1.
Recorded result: 18.34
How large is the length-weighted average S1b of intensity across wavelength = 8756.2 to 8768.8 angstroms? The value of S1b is 18.7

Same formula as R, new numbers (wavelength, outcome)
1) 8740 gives 19.45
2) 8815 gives 19.23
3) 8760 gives 18.47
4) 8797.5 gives 17.77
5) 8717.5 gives 20.32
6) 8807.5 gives 18.43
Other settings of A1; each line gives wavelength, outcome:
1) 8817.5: 19.77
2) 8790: 17.76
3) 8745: 19.2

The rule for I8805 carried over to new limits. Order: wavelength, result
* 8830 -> 24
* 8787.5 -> 18.2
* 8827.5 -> 23.24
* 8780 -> 18.86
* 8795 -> 17.47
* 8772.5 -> 19.81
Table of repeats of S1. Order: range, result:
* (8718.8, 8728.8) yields 20.04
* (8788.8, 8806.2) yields 17.44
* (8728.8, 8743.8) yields 19.26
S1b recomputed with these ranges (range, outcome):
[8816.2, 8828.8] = 21.4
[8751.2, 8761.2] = 19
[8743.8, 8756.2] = 19.4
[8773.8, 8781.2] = 19.2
